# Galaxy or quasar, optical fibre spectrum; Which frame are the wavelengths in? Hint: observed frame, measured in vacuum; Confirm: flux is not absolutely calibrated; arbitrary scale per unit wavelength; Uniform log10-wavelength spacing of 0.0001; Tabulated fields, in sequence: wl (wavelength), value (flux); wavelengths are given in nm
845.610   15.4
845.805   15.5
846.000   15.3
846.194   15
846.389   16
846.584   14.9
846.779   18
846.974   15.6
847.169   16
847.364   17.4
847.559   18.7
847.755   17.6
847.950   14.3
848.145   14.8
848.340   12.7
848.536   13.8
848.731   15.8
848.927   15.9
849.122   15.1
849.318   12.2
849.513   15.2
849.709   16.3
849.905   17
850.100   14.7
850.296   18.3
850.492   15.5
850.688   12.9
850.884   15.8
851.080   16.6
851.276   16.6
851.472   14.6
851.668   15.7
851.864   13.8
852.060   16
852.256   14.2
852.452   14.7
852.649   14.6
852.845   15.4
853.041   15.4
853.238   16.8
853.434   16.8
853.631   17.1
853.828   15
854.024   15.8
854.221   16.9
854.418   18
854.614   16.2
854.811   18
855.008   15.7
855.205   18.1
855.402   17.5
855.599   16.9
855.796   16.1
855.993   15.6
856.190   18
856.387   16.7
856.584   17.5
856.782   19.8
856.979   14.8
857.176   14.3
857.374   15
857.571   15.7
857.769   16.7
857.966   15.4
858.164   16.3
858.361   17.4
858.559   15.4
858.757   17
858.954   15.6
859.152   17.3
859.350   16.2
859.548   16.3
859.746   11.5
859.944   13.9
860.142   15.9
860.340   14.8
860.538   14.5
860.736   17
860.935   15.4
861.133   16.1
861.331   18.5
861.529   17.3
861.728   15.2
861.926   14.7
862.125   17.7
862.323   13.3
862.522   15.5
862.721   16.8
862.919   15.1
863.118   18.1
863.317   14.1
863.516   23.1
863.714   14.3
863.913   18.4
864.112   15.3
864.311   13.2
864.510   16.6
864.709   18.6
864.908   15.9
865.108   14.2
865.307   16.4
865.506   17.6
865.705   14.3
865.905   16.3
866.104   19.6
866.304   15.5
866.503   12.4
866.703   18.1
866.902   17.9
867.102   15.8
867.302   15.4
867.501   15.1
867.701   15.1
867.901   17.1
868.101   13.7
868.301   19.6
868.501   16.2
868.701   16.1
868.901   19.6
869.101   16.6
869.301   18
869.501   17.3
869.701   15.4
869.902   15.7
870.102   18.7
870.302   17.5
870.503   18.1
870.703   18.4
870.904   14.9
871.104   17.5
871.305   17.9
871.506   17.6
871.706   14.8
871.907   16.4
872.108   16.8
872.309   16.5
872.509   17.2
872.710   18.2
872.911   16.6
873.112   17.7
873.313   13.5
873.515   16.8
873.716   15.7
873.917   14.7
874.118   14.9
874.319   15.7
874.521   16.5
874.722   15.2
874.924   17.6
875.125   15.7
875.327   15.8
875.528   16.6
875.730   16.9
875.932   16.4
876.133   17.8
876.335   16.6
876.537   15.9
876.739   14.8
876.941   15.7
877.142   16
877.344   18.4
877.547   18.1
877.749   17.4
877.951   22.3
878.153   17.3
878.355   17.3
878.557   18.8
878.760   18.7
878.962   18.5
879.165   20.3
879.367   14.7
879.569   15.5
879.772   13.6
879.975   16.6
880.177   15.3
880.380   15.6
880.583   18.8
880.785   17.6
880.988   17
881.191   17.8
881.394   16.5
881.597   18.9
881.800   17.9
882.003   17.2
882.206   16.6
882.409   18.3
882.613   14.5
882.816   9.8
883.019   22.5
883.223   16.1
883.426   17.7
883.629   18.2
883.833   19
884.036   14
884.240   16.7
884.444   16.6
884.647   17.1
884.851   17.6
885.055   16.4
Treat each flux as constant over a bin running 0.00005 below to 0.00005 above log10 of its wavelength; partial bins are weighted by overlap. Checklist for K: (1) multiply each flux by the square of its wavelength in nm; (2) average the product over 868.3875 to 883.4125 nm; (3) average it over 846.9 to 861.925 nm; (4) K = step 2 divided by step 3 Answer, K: 1.1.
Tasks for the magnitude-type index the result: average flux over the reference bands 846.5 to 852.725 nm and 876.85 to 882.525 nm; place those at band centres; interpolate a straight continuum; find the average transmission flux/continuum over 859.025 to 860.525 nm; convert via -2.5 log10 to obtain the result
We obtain 0.07 mag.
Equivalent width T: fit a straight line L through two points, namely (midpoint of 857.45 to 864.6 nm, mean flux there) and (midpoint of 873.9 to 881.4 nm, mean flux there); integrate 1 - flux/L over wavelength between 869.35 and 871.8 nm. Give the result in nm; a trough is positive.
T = -0.08 nm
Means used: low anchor 16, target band 17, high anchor 16.8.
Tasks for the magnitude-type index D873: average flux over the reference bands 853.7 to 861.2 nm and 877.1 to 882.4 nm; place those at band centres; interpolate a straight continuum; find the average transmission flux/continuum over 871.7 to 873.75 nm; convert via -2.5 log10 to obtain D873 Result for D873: 0.04 mag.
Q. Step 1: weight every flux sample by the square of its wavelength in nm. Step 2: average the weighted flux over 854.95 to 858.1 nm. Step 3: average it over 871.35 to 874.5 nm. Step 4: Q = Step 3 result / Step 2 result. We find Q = 1.0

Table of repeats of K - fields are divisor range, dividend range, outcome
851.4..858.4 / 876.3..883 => 1.11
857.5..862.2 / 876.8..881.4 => 1.14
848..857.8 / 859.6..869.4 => 1.05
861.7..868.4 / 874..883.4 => 1.08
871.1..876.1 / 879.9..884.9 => 1.06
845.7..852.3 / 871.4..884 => 1.16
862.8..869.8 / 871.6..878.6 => 1.03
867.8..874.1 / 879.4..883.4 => 1.02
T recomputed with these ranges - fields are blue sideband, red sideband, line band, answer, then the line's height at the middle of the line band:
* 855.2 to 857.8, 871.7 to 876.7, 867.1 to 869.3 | -0.02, 16.4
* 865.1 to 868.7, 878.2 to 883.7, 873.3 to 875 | 0.09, 16.6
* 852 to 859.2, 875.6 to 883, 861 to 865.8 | 0.08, 16.5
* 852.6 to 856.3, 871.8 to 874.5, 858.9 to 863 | 0.19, 16.4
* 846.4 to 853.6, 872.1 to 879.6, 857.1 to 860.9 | 0.10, 16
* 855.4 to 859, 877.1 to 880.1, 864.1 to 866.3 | 0.08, 16.8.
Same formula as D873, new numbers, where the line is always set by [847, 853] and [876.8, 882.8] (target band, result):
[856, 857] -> -0.11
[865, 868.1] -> 0.03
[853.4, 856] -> -0.07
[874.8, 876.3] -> 0.02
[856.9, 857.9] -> 0.04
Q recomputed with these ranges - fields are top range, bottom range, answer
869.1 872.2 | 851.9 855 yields 1.10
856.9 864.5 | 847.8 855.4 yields 1.04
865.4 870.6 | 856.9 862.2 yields 1.08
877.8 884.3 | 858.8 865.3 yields 1.12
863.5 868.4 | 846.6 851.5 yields 1.08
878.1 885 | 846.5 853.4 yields 1.18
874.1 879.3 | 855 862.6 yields 1.11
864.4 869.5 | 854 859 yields 1.02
